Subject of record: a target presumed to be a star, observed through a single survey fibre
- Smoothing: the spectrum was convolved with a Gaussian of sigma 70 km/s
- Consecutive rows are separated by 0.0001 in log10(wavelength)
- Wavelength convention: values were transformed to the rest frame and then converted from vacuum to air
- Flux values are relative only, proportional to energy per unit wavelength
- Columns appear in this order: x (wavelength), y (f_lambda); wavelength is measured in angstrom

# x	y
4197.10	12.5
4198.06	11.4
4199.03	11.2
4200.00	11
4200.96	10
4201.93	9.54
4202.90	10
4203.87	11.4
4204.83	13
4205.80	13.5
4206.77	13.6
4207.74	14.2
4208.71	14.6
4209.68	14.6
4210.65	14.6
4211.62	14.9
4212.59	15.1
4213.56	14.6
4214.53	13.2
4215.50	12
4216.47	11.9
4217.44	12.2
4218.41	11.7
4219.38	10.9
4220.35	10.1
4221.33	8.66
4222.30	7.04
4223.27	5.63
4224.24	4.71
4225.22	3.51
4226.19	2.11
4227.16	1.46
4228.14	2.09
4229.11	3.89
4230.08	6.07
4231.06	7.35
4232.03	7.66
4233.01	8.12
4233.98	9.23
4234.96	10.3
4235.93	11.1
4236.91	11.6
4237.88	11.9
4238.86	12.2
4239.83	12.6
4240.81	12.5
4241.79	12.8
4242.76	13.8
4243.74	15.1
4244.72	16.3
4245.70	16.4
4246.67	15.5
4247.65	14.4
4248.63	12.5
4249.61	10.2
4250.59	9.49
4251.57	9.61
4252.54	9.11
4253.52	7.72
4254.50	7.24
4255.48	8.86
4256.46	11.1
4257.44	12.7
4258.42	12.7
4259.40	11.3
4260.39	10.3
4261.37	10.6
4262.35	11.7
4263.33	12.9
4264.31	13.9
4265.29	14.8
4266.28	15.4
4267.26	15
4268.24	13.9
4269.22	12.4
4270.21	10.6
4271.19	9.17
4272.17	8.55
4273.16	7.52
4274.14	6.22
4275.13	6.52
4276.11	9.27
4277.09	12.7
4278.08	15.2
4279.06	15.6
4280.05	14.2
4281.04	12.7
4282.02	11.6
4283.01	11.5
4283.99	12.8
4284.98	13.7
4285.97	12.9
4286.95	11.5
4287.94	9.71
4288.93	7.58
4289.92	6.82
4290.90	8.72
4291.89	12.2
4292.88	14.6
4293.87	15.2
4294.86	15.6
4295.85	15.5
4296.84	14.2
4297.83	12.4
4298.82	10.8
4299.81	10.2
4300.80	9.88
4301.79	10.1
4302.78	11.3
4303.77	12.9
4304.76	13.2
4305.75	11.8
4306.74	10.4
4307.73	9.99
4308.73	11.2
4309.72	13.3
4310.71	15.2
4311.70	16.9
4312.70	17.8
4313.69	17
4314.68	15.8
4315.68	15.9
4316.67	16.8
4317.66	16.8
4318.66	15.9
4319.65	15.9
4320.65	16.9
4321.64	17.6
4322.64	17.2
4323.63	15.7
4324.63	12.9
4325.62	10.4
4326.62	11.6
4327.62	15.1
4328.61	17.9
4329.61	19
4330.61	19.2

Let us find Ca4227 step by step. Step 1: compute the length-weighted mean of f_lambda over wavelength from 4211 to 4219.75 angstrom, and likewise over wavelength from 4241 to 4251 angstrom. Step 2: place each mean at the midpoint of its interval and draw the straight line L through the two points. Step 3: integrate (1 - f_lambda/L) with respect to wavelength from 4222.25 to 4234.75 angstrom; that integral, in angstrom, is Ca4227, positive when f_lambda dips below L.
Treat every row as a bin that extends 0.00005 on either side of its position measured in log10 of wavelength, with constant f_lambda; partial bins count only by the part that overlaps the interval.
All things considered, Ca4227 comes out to 7.5 angstrom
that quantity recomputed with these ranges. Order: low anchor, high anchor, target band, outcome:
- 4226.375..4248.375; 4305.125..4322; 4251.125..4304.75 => 5.5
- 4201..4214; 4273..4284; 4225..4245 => 5.3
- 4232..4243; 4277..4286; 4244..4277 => 2.4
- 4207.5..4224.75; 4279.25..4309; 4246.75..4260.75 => 1.3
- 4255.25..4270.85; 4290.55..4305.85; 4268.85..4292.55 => 3.0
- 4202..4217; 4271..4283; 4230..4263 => 1.9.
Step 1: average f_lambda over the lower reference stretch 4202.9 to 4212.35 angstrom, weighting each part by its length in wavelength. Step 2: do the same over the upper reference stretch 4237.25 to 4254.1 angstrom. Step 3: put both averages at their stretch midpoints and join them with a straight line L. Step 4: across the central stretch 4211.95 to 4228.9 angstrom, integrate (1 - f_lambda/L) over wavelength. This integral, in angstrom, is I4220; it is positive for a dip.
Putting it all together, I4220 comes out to 6.0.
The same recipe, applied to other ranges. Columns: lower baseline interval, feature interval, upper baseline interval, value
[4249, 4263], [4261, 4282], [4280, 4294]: -1.9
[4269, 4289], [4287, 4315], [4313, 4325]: 3.0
